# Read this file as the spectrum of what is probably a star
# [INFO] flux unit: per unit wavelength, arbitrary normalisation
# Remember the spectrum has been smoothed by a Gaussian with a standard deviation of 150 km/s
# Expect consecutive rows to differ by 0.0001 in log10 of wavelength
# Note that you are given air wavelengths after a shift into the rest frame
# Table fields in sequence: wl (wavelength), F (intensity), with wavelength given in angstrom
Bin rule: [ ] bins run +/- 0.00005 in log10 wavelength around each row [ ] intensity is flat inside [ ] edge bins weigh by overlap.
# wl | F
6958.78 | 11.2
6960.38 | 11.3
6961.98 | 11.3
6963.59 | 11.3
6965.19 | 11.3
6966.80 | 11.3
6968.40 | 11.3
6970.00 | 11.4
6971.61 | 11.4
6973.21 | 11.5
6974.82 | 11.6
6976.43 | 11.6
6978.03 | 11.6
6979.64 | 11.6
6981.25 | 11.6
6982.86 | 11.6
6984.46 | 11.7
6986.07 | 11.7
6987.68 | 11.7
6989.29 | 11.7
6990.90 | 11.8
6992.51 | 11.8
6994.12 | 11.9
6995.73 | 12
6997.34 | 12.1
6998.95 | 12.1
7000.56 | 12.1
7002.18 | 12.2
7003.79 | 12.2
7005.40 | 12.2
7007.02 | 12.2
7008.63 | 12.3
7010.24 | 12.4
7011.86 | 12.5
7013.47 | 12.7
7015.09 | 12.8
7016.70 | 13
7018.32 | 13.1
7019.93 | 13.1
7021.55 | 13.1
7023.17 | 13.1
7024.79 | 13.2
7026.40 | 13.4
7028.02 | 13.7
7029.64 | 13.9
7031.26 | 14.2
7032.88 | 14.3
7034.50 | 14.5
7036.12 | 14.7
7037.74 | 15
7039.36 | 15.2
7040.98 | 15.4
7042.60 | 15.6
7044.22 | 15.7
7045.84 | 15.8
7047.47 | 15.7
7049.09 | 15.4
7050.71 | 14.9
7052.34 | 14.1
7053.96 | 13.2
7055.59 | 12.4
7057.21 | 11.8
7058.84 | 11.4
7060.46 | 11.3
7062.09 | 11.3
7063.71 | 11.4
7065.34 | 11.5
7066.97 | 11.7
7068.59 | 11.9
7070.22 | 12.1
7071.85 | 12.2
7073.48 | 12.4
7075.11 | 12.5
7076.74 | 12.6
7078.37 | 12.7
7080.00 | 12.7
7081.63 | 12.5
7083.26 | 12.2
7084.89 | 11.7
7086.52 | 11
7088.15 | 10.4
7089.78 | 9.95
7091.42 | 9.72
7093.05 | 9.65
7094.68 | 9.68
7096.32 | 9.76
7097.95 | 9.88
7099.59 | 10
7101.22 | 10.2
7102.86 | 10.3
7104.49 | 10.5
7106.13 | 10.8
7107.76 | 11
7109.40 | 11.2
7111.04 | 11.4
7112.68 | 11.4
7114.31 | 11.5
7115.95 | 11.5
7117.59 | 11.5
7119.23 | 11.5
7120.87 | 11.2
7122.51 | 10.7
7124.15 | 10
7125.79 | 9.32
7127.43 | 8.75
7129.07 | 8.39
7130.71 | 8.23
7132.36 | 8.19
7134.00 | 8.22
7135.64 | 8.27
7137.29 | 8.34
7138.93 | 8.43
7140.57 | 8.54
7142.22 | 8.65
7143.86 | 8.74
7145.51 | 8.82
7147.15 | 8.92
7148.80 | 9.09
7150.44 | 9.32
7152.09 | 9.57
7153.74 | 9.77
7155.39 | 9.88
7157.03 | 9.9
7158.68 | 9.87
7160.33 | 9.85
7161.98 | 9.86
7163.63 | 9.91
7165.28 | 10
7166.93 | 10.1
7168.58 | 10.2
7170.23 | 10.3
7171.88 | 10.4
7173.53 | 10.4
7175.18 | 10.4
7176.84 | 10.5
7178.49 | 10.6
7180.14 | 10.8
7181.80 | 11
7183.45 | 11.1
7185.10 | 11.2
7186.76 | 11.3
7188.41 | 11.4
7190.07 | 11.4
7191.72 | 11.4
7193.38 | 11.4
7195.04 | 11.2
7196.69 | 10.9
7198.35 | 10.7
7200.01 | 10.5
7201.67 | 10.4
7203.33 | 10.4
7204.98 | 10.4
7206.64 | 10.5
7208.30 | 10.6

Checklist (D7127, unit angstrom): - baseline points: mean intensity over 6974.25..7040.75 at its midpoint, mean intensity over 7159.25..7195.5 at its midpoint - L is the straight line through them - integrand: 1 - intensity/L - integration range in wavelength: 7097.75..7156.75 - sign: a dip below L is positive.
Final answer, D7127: 7.8 angstrom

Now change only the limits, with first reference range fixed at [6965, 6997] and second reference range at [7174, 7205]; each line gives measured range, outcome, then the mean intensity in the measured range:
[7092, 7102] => 1.22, 9.86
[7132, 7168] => 5.94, 9.21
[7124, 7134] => 2.18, 8.68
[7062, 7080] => -1.24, 12.1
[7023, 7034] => -2.20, 13.7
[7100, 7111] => 0.49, 10.7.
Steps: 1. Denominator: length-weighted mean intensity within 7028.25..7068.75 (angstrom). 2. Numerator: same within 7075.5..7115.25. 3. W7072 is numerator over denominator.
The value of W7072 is 0.80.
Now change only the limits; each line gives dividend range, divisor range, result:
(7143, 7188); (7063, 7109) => 0.90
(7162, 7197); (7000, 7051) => 0.78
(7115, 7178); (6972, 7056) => 0.74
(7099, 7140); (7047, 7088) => 0.81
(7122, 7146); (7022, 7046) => 0.60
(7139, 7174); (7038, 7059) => 0.66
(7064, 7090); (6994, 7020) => 0.96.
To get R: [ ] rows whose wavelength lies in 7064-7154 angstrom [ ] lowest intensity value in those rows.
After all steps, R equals 8.19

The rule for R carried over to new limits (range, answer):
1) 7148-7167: 9.09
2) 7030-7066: 11.3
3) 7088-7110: 9.65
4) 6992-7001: 11.8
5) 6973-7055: 11.5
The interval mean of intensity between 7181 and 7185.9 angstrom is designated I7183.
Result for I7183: 11.1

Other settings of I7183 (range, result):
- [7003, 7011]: 12.3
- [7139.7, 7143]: 8.59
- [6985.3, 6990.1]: 11.7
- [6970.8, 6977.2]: 11.5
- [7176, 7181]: 10.6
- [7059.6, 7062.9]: 11.3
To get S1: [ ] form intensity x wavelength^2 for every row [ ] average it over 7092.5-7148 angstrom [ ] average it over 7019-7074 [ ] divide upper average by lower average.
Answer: 0.74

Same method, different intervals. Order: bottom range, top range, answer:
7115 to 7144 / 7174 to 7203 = 1.19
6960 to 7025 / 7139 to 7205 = 0.89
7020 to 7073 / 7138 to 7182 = 0.75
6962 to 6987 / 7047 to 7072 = 1.12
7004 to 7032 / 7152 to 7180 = 0.81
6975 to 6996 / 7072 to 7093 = 1.02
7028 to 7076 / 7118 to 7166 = 0.71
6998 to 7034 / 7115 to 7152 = 0.75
